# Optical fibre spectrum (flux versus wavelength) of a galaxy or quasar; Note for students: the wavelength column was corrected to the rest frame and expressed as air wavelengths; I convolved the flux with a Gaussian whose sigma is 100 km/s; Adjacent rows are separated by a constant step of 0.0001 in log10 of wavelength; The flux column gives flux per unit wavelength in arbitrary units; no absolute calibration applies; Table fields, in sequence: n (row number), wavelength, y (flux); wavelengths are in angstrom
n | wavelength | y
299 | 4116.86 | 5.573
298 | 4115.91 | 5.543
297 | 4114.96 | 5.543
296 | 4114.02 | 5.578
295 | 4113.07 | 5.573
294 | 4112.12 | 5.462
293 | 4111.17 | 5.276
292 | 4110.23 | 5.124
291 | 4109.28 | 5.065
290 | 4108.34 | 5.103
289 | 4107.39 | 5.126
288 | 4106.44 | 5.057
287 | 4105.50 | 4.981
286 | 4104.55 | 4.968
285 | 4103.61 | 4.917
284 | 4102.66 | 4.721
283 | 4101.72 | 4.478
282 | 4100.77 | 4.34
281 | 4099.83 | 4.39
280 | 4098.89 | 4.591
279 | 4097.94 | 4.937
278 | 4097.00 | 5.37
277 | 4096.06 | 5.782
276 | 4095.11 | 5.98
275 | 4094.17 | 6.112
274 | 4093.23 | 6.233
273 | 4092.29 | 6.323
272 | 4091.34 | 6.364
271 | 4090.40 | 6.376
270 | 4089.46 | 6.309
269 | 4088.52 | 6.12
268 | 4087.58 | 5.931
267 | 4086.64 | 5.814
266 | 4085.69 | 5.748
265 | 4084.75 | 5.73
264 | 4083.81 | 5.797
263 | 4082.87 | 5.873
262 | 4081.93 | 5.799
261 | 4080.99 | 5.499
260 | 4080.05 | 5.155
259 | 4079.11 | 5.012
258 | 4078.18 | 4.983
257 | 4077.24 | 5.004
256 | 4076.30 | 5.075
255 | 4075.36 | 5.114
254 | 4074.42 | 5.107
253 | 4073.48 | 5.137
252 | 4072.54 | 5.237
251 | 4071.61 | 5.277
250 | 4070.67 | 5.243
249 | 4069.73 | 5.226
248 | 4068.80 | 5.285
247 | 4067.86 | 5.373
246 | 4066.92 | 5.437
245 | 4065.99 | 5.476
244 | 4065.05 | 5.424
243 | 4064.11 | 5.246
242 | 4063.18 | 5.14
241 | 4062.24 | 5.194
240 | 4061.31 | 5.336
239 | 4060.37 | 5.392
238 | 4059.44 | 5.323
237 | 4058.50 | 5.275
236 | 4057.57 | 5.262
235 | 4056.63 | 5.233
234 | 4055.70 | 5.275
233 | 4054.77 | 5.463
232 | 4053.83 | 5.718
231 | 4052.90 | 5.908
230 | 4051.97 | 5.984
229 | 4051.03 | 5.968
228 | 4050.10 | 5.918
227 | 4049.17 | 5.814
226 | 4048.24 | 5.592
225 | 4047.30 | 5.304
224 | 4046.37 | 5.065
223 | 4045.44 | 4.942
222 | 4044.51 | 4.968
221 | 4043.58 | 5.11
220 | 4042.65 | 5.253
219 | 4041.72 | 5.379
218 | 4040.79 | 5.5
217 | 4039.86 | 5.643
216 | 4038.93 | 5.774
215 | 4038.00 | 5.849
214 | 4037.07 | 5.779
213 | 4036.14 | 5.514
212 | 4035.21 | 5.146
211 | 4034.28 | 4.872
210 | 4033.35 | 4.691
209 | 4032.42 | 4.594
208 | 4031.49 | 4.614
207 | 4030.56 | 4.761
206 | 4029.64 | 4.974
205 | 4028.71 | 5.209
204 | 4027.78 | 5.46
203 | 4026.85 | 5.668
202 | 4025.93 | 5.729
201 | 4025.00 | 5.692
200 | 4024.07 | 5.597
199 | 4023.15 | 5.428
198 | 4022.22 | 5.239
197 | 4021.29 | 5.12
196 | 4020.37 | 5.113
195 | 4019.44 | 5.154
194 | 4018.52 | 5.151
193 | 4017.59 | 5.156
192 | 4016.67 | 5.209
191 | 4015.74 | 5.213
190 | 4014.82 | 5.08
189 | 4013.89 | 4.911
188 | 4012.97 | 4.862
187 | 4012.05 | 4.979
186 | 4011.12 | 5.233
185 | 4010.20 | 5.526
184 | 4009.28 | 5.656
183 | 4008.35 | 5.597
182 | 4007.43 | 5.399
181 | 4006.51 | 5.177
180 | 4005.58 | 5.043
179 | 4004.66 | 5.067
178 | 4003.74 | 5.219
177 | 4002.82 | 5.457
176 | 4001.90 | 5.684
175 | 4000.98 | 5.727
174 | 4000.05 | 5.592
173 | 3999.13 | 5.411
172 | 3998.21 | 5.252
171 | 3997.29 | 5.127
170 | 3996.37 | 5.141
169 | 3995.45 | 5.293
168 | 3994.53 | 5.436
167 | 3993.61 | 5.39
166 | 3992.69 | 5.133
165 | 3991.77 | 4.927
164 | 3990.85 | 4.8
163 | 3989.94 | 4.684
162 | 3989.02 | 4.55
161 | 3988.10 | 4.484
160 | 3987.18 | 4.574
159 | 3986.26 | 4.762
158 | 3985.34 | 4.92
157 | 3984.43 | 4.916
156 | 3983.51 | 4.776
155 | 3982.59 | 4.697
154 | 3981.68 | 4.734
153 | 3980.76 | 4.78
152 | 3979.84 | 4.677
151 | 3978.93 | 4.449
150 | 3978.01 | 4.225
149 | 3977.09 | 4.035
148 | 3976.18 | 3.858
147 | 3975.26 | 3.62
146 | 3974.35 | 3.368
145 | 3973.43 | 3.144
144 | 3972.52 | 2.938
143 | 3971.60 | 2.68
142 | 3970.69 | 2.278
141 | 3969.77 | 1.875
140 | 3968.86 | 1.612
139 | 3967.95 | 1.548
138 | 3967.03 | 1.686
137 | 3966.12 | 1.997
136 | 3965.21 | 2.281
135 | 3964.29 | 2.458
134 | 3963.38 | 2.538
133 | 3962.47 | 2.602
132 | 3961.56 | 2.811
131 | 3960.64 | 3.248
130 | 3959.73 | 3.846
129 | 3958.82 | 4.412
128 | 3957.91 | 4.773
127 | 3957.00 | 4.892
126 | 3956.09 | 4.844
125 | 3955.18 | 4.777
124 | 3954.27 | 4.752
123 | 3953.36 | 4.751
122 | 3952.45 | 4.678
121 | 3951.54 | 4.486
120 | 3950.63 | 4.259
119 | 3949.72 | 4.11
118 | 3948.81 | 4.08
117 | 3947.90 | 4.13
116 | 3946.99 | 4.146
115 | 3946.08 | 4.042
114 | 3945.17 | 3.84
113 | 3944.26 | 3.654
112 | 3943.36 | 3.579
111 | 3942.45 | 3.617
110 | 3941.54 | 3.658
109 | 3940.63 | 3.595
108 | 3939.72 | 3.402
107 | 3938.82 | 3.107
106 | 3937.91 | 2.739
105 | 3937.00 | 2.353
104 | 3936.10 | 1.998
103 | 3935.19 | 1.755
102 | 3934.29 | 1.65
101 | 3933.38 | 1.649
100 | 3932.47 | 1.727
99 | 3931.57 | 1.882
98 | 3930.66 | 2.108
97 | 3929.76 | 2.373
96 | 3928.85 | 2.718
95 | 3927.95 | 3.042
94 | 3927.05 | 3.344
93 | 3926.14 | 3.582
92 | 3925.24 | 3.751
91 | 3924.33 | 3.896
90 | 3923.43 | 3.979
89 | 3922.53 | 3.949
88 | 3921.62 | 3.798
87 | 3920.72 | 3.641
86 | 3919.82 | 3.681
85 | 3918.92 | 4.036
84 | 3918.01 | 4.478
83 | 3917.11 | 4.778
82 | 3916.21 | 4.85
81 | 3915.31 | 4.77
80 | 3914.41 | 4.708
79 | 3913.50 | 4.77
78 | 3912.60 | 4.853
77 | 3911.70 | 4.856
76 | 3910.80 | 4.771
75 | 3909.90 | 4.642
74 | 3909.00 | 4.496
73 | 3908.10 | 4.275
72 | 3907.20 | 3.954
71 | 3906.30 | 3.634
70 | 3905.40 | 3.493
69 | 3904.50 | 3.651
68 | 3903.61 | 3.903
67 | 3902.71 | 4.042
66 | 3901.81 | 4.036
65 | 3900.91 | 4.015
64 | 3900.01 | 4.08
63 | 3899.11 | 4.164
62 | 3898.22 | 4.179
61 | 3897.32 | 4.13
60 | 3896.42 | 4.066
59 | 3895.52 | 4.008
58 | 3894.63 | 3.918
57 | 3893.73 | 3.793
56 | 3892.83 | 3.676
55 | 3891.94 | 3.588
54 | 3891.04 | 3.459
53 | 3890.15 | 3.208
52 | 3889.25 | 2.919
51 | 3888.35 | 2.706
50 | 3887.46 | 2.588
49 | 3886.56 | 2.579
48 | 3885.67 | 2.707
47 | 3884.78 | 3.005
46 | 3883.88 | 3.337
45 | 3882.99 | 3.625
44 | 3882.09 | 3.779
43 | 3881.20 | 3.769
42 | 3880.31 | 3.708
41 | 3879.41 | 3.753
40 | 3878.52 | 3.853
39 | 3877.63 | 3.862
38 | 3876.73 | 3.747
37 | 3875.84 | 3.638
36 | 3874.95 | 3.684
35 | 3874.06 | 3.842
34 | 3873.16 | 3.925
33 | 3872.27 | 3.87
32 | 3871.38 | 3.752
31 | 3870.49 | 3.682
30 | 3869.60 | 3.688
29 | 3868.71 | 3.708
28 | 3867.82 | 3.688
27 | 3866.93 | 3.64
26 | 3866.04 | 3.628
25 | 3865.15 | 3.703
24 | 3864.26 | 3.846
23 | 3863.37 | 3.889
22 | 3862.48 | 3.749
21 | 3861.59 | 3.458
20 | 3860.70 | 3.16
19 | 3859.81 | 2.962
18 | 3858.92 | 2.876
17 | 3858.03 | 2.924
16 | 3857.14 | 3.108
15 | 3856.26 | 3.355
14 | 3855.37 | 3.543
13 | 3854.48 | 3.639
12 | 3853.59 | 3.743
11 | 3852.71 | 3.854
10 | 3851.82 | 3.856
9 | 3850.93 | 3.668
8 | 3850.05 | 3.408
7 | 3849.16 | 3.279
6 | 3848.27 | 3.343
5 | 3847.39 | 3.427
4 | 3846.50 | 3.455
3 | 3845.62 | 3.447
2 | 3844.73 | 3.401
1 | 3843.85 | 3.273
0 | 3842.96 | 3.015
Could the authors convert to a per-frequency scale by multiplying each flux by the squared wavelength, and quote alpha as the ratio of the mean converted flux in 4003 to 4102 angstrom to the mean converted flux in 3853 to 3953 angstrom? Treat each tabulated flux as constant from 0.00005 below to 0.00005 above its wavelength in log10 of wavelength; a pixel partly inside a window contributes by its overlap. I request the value 1.60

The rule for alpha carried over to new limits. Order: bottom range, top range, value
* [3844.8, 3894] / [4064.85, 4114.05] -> 1.72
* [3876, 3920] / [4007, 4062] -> 1.47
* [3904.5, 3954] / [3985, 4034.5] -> 1.47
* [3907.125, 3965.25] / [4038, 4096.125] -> 1.60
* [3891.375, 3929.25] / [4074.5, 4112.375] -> 1.46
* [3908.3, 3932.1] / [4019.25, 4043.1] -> 1.43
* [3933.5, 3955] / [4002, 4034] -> 1.51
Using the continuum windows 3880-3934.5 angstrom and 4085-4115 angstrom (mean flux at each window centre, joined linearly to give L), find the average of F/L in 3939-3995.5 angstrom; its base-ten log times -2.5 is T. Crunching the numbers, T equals 0.08 mag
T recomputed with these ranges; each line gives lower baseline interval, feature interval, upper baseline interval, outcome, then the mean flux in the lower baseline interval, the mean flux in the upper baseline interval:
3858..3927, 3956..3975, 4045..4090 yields 0.47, 3.81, 5.45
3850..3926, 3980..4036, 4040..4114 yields -0.07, 3.78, 5.39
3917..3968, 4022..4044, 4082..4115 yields -0.16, 3.4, 5.46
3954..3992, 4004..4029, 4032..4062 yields -0.12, 3.75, 5.4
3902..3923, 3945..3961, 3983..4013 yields 0.08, 4.26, 5.15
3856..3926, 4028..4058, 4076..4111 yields -0.07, 3.79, 5.41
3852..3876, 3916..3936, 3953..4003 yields 0.22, 3.58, 4.13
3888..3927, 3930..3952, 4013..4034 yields 0.36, 4.02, 5.16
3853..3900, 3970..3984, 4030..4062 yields 0.20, 3.56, 5.36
